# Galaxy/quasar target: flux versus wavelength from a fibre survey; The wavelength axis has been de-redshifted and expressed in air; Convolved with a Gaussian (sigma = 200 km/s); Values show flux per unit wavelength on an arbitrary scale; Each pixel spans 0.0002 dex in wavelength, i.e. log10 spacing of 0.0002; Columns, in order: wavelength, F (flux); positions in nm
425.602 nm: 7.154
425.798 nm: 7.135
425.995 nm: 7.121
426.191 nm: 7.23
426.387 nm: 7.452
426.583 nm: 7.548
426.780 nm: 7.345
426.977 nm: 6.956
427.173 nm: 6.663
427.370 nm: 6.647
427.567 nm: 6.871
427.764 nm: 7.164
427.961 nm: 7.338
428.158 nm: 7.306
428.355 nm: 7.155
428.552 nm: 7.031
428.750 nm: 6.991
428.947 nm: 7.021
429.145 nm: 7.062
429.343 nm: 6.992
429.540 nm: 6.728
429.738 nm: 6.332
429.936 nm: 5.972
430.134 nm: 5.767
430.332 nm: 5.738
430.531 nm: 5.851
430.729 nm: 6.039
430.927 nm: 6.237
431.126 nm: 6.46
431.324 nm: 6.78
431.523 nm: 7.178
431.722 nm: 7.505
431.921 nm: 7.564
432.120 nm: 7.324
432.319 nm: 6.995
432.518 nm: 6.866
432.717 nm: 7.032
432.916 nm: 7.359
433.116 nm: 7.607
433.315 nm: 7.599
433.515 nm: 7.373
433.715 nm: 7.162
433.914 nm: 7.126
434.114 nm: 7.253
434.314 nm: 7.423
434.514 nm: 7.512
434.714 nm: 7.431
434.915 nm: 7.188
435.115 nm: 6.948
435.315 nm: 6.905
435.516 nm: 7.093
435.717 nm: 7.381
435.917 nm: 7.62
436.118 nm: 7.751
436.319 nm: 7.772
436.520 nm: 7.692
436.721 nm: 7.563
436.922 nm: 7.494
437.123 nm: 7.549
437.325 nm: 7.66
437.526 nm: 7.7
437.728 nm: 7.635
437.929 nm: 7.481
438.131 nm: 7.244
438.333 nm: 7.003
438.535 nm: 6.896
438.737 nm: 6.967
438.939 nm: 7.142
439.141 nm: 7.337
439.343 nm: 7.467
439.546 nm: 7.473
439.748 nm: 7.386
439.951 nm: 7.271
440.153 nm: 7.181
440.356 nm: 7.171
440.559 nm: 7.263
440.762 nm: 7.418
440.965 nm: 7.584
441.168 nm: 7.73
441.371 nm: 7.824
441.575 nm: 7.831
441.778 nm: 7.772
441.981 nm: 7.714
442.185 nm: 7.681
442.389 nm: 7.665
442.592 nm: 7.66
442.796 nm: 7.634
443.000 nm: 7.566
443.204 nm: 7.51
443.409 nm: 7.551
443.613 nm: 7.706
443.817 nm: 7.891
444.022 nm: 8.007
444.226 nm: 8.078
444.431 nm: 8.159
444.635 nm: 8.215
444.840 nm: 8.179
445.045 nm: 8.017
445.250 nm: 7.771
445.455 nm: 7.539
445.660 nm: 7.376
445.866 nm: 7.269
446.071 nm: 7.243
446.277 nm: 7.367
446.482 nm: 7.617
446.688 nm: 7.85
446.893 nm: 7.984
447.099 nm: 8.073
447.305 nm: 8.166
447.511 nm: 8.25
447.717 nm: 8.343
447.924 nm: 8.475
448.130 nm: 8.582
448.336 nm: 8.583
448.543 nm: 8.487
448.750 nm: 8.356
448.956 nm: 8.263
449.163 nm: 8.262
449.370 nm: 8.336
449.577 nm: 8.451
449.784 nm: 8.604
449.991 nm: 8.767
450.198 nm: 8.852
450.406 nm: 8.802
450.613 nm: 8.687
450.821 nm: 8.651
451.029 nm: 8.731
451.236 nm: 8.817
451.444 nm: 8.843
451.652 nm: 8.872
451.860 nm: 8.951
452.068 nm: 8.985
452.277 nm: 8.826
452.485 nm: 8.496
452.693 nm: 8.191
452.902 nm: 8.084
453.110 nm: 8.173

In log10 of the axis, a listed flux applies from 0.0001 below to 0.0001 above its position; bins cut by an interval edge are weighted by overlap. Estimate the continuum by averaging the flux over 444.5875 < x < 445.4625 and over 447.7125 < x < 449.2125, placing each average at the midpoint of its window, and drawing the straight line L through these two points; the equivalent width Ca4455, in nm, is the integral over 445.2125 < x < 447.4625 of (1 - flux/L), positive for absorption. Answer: 0.13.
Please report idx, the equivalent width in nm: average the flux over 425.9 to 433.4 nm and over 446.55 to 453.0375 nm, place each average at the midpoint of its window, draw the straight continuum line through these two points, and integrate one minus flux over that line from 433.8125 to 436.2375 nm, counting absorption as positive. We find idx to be 0.01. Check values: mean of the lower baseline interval 6.92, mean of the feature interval 7.31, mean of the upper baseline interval 8.5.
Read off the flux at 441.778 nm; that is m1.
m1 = 7.772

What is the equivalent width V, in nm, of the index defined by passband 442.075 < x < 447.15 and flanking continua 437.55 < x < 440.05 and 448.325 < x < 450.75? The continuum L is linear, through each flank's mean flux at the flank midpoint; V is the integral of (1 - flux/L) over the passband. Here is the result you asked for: 0.14 nm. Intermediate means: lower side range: 7.29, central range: 7.74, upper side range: 8.54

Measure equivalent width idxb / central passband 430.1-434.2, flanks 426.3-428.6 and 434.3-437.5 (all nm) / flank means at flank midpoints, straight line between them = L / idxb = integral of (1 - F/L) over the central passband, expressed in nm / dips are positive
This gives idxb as 0.22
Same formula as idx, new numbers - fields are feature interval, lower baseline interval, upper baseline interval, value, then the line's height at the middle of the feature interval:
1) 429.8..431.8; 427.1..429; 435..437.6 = 0.23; 7.17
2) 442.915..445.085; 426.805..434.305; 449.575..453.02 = 0.04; 8.06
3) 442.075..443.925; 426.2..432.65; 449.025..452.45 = 0.09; 8.03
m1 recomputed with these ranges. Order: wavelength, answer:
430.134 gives 5.767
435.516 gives 7.093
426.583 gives 7.548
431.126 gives 6.46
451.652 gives 8.872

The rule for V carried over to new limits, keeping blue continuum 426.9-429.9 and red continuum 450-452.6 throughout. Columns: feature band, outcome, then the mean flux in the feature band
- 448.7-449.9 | 0.034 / 8.39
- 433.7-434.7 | 0.011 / 7.32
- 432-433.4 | 0.005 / 7.26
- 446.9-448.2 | 0.031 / 8.28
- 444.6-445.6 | 0.046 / 7.9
